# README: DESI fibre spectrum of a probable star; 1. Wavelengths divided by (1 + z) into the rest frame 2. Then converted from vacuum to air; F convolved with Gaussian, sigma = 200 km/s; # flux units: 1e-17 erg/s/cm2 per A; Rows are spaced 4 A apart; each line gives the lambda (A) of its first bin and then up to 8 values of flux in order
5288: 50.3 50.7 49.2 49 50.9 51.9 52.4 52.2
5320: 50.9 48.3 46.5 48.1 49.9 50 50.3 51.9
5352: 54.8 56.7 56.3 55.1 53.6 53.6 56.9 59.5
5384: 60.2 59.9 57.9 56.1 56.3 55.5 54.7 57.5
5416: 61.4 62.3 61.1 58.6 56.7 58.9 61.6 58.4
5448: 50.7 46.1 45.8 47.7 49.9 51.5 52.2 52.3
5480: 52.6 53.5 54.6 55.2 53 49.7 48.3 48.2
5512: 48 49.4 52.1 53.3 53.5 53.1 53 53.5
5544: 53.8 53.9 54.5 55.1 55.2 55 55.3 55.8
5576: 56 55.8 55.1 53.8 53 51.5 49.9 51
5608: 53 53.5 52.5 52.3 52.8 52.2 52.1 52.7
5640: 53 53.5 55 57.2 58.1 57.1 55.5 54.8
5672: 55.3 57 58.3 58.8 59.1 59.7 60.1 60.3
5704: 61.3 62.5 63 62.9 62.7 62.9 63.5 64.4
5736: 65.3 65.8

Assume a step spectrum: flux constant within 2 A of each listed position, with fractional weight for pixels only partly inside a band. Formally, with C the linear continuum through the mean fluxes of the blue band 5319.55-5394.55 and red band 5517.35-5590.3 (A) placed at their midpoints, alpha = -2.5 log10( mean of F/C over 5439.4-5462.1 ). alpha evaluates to 0.06 mag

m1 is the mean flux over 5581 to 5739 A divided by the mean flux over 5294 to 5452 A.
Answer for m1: 1.0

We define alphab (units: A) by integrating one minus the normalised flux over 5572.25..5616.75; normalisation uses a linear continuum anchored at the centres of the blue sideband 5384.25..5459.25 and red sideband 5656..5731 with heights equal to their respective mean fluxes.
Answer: 4.0 A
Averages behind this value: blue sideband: 56.6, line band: 53.3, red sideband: 59.7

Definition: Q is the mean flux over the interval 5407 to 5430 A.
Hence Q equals 59.5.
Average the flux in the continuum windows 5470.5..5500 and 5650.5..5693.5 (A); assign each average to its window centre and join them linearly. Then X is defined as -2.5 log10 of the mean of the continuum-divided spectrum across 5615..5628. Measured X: 0.07 mag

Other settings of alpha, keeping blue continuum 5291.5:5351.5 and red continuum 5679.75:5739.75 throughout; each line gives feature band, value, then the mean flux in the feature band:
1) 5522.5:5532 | 0.06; 53.3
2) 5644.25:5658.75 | 0.07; 56.4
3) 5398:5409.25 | -0.06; 55.6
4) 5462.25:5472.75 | 0.07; 51.1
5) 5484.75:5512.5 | 0.09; 51.3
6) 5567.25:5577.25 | 0.04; 55.7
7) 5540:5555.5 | 0.06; 54.1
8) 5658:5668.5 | 0.08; 55.9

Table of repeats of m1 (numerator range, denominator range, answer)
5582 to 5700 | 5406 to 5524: 1.02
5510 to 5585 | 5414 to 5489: 0.99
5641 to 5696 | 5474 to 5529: 1.10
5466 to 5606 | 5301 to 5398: 0.99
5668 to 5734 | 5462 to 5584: 1.14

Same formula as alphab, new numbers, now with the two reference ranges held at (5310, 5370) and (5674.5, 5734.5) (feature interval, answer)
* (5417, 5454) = -2.07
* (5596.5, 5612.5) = 1.89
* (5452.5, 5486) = 2.83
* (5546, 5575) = 1.24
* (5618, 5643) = 2.83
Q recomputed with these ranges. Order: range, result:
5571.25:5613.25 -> 53.4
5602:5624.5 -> 52.5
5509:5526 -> 50.6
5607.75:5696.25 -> 55.3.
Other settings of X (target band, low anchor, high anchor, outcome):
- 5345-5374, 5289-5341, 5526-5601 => -0.08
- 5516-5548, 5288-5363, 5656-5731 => 0.06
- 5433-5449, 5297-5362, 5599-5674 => -0.11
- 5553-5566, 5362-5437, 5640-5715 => 0.05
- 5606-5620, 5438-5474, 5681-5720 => 0.09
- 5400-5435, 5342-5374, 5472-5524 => -0.11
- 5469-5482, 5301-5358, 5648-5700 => 0.03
